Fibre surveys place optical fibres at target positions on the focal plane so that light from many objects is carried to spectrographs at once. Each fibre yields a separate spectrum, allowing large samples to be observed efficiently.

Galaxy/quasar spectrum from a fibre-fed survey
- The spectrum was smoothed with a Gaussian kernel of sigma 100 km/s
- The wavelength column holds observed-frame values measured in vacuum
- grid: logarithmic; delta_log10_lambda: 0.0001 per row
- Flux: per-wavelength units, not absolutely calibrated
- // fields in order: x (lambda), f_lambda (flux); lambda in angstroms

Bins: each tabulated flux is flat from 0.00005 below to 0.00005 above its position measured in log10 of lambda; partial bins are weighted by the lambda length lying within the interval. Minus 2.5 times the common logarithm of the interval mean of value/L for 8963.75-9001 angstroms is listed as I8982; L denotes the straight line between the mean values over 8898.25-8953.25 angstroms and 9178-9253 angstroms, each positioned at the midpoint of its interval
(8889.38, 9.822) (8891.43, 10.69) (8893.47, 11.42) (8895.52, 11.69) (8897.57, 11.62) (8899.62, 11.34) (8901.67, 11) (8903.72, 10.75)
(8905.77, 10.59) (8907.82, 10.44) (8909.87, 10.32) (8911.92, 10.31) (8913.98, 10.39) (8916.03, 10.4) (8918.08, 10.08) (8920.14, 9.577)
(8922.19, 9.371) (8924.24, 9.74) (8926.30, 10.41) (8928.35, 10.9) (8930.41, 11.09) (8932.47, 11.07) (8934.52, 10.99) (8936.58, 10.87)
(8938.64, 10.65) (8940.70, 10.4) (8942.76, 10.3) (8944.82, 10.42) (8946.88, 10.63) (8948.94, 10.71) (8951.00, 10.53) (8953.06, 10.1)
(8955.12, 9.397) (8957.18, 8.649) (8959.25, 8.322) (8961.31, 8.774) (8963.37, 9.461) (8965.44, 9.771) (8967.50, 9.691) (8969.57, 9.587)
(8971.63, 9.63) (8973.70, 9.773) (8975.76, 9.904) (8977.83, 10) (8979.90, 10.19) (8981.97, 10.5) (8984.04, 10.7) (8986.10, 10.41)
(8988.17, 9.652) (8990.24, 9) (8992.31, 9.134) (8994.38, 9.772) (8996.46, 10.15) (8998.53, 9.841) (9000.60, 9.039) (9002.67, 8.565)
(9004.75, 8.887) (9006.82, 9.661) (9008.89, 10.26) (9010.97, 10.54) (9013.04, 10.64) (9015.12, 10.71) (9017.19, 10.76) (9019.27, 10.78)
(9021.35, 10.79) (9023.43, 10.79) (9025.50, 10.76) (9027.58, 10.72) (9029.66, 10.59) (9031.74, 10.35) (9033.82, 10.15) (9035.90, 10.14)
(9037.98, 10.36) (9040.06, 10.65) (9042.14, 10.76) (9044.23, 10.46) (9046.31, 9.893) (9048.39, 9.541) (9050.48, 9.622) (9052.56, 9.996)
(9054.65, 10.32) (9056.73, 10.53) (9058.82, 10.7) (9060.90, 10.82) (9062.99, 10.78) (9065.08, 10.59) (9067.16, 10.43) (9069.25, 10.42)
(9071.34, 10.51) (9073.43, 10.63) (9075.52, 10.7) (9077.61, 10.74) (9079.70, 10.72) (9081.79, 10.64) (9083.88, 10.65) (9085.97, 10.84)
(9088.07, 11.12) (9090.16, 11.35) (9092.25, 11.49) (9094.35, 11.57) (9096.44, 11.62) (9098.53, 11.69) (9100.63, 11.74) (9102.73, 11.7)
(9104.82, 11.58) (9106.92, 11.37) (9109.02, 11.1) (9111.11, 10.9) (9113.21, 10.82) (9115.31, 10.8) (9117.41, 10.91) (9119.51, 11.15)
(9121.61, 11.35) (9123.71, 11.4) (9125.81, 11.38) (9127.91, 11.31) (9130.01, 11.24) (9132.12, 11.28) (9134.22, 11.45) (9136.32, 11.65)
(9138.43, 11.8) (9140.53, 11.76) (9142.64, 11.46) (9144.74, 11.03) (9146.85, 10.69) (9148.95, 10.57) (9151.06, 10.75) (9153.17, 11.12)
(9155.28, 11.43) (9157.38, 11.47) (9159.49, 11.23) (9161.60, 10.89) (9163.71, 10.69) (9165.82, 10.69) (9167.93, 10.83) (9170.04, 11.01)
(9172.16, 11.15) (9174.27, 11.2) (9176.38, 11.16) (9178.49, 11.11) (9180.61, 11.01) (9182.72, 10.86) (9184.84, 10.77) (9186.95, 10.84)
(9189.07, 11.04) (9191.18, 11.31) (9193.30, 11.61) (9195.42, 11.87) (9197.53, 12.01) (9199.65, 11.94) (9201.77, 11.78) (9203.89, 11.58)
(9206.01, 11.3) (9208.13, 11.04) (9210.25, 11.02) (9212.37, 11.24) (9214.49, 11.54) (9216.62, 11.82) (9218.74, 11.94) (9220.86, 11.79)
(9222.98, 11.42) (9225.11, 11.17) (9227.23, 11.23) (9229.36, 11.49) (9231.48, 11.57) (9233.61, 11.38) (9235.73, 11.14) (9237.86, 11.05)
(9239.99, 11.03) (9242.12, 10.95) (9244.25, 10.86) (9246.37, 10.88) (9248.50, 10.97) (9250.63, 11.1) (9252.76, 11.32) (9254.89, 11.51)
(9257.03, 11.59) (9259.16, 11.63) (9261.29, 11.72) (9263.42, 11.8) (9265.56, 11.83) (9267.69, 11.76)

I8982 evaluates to 0.089 mag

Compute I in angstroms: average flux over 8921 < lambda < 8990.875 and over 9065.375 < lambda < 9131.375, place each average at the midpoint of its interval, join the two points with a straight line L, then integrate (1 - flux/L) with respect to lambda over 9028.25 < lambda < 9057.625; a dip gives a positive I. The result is 1.2 angstroms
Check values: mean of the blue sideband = 10.1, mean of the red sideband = 11.1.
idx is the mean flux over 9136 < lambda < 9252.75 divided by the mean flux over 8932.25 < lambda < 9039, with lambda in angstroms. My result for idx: 1.12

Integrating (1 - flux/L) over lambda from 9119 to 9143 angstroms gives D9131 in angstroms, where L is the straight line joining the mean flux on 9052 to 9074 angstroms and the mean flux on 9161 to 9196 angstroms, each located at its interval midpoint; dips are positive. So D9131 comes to -1.34 angstroms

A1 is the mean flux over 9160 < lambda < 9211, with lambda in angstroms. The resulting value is 11.2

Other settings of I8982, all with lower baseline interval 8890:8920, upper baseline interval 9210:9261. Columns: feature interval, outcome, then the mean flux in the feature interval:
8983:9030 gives 0.086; 10.1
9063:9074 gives 0.050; 10.5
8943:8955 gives 0.044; 10.4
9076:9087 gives 0.033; 10.7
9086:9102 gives -0.038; 11.5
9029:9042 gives 0.058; 10.4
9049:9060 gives 0.081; 10.2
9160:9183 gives 0.024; 11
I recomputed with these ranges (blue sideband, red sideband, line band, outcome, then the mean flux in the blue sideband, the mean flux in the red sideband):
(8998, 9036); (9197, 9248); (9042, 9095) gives -0.46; 10.2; 11.4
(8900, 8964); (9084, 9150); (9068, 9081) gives 0.50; 10.2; 11.3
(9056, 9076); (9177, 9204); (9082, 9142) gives -2.37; 10.6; 11.4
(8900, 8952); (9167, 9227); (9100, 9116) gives -0.28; 10.5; 11.3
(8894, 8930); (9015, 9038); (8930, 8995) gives 3.50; 10.5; 10.6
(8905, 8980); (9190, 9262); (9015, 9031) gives -0.41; 10.1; 11.4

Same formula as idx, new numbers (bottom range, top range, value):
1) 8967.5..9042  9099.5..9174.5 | 1.11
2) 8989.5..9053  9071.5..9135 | 1.10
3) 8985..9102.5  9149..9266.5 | 1.08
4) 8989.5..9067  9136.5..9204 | 1.10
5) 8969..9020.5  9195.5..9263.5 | 1.15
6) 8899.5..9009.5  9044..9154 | 1.09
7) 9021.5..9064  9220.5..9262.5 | 1.08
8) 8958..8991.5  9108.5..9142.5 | 1.16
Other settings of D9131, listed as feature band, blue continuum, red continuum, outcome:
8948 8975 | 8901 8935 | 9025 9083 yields 2.2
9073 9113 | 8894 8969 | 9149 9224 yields -0.9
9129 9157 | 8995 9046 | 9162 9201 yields -0.8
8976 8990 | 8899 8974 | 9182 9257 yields 0.3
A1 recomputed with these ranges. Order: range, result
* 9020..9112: 10.7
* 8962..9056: 10.1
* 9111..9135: 11.2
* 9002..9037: 10.3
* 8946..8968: 9.63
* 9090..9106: 11.6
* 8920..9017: 9.98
